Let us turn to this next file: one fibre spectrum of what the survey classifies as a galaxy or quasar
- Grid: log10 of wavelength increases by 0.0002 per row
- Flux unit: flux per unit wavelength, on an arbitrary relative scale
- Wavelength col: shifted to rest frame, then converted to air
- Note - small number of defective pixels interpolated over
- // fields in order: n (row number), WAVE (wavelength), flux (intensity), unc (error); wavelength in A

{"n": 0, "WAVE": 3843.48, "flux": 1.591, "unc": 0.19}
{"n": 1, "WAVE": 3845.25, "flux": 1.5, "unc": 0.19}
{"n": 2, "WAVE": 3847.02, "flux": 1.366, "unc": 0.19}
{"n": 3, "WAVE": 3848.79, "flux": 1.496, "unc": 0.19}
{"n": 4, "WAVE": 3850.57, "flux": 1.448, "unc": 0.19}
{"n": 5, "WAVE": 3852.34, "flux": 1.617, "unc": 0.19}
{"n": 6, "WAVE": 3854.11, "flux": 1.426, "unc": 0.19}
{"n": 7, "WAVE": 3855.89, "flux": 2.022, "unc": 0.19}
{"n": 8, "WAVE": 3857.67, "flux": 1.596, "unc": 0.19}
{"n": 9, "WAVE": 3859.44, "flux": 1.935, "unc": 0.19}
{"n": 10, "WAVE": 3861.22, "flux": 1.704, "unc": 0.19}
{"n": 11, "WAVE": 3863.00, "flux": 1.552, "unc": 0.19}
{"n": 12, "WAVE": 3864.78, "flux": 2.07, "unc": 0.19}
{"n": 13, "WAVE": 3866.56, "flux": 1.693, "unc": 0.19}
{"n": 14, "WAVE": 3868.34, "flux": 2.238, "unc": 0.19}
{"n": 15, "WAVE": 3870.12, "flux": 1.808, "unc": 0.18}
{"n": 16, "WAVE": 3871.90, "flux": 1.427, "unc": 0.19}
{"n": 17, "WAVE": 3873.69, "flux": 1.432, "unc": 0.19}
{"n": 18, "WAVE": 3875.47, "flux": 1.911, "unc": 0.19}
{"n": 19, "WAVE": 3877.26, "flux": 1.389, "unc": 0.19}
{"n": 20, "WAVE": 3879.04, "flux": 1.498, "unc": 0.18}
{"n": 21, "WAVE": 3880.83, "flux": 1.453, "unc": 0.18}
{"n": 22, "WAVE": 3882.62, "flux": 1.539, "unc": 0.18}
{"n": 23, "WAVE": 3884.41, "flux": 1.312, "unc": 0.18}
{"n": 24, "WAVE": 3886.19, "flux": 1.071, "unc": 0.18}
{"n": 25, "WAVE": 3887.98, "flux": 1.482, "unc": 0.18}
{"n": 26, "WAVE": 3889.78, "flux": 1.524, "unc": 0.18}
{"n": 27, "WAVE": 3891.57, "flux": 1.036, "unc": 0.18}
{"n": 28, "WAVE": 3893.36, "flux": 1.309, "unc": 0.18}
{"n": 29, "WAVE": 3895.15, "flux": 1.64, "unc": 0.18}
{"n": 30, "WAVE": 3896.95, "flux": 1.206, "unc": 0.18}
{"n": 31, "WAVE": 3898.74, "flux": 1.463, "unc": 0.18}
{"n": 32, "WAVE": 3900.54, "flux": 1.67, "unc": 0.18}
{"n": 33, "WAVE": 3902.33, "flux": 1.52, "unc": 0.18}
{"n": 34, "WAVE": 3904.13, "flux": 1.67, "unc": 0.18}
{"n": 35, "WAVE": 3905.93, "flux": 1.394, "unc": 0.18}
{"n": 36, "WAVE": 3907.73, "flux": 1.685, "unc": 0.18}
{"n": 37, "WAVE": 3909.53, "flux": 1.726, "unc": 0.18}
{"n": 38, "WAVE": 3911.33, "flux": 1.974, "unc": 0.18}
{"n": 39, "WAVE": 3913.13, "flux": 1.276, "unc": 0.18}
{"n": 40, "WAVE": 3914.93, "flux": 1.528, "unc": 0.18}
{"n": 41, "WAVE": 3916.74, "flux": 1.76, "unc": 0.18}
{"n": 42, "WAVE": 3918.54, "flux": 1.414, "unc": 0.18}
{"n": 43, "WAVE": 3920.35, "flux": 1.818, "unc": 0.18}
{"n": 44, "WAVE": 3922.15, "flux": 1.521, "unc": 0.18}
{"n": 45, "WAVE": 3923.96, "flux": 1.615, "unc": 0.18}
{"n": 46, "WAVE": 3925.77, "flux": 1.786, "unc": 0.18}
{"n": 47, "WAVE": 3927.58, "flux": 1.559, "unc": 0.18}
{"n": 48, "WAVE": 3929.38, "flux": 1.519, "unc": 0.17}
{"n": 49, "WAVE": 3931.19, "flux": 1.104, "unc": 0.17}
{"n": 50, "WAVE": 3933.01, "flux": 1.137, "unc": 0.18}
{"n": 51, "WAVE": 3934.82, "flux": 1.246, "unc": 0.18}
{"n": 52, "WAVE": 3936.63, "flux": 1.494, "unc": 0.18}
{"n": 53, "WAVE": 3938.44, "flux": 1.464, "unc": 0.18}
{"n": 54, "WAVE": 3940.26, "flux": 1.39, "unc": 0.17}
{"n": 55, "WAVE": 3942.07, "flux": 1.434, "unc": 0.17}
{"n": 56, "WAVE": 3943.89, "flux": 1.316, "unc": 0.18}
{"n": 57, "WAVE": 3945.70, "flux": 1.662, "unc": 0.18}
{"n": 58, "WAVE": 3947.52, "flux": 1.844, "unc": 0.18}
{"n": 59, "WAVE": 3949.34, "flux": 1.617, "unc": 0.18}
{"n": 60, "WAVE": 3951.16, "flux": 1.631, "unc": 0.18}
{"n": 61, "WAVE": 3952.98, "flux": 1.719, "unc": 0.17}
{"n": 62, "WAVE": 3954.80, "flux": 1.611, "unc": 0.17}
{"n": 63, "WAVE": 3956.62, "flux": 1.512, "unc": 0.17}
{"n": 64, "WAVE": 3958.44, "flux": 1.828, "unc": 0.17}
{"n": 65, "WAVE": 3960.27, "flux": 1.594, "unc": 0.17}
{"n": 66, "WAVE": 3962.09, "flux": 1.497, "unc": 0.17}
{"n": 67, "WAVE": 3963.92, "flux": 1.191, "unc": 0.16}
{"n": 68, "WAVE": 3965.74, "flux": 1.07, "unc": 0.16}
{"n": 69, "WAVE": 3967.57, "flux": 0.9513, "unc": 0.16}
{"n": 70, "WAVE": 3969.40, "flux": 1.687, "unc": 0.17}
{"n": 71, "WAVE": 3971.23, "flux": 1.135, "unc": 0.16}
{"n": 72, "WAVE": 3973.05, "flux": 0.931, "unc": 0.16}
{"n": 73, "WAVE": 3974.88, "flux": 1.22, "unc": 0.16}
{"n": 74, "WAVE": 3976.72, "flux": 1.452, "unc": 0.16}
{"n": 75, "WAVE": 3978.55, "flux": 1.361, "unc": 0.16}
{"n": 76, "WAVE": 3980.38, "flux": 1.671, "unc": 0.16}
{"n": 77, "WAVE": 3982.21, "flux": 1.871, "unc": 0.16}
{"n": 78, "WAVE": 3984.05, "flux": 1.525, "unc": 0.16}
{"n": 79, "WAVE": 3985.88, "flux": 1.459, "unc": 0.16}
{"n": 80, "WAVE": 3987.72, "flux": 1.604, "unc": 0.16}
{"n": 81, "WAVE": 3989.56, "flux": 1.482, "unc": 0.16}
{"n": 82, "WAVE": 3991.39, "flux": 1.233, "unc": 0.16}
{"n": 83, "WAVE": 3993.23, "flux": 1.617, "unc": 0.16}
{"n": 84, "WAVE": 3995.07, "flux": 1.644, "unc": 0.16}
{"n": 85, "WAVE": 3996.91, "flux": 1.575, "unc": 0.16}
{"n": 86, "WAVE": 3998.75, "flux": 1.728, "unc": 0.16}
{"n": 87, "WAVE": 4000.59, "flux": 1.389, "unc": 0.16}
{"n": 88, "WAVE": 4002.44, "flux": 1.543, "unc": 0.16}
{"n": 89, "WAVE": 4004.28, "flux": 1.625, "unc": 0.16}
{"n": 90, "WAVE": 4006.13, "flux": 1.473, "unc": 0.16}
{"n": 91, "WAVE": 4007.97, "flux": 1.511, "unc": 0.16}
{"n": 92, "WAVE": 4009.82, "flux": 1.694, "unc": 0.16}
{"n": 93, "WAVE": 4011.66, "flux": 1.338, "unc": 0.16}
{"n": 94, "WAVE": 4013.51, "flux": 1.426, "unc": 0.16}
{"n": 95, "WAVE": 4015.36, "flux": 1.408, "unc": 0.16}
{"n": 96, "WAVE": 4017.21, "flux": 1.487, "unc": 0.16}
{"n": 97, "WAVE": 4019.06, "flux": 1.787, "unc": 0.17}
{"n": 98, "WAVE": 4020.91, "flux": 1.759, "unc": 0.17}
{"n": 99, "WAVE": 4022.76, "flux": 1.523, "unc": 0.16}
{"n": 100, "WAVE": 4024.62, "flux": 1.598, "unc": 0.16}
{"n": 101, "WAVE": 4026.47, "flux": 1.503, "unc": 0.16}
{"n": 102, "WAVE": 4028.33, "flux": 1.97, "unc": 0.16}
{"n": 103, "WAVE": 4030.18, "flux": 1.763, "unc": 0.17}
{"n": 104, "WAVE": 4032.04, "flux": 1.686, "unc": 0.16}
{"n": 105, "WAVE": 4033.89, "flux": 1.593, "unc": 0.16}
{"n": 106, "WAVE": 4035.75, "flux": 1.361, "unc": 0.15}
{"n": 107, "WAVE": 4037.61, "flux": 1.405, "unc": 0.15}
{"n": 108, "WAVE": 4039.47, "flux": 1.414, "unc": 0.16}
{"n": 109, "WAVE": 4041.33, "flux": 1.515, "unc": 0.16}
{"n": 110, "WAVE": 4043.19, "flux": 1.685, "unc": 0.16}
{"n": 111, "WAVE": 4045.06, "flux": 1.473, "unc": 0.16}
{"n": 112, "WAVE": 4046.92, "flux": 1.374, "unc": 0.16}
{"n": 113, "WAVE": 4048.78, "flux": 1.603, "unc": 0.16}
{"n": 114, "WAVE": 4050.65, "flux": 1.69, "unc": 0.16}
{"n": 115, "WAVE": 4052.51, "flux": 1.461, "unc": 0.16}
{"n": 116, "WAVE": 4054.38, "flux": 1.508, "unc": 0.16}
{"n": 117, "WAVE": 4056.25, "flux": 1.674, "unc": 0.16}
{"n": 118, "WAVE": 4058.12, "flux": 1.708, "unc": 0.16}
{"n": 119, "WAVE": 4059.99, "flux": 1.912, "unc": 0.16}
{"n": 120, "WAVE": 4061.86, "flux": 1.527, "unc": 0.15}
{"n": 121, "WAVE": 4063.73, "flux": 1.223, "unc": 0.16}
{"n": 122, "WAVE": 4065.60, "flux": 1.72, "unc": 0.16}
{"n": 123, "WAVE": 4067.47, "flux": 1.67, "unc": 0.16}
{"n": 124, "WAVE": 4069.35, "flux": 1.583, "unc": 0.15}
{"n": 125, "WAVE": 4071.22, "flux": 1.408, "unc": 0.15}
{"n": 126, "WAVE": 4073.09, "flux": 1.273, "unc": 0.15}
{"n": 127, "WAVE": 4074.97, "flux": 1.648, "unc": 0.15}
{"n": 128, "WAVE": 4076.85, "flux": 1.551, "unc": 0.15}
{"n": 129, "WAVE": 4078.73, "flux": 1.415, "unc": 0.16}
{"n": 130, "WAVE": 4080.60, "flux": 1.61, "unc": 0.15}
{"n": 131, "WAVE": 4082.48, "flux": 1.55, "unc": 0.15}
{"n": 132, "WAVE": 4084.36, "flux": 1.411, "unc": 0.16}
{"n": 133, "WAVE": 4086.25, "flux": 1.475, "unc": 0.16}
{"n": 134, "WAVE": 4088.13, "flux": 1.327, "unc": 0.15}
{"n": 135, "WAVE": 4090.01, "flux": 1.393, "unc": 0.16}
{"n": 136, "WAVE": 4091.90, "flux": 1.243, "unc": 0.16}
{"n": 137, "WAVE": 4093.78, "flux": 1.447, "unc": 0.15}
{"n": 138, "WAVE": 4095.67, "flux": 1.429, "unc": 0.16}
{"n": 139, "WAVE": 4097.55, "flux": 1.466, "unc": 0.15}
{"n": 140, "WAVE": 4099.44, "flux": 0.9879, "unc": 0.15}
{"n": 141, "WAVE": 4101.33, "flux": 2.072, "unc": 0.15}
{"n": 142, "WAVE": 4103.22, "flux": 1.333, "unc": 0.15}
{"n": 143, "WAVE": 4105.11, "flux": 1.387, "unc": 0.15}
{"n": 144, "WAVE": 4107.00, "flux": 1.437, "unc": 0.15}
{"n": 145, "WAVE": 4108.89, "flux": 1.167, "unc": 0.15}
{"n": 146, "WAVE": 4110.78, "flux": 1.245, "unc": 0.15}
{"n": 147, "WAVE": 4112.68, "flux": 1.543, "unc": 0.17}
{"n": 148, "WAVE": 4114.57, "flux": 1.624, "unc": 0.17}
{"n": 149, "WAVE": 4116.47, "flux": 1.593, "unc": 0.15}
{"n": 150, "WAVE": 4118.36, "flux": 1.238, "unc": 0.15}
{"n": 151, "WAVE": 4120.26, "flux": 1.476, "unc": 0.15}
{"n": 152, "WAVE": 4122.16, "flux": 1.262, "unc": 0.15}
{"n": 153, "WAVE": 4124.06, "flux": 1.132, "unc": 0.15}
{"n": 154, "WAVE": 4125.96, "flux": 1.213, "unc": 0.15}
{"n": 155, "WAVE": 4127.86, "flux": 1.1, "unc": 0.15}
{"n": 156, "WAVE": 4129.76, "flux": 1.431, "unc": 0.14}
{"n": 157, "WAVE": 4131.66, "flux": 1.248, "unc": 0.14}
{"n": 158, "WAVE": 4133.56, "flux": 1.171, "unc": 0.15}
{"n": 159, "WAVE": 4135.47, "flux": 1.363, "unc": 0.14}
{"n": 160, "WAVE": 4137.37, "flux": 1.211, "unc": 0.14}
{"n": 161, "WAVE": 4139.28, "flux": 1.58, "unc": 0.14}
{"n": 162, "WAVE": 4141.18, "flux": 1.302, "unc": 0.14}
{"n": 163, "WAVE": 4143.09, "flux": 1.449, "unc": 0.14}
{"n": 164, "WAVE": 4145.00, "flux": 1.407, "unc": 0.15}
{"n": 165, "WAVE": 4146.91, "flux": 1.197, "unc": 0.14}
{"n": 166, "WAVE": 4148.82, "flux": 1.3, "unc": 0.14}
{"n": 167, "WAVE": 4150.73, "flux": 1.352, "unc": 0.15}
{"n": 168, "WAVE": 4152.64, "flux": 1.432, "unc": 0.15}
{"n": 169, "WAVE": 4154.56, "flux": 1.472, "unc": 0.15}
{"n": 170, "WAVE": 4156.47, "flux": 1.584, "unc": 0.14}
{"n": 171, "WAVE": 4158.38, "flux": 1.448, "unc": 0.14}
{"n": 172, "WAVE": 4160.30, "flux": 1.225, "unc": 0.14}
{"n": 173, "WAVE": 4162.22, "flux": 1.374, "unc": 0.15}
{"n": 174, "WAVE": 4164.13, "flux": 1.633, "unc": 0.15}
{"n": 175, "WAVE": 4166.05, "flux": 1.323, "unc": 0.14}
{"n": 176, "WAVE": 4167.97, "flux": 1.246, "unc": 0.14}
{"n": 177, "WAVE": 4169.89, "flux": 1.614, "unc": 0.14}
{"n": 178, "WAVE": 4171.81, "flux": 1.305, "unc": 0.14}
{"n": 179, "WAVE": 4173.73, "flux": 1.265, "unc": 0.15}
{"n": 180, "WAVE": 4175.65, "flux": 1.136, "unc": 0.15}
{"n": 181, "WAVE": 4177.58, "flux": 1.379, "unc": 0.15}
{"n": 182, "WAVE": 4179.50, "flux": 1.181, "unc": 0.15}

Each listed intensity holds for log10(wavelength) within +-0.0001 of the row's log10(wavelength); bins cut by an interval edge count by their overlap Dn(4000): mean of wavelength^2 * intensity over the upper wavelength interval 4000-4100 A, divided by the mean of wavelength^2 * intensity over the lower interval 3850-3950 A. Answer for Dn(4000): 1.06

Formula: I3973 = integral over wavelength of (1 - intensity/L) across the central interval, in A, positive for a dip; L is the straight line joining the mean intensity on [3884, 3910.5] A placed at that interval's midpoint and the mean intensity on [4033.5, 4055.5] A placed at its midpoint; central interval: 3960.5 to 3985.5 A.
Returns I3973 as 2.0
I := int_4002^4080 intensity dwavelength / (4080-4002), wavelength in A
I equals 1.56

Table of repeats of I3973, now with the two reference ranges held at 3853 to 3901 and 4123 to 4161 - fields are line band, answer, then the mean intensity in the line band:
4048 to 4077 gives -3.51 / 1.57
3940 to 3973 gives 0.64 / 1.47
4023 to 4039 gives -1.89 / 1.6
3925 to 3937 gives 0.97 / 1.4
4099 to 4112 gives -0.28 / 1.39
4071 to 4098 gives -1.18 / 1.44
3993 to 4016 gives -1.27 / 1.54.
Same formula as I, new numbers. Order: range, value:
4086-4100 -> 1.35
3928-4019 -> 1.47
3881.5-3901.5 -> 1.39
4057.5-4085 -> 1.55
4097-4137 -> 1.35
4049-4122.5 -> 1.48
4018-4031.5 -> 1.7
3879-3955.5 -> 1.5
